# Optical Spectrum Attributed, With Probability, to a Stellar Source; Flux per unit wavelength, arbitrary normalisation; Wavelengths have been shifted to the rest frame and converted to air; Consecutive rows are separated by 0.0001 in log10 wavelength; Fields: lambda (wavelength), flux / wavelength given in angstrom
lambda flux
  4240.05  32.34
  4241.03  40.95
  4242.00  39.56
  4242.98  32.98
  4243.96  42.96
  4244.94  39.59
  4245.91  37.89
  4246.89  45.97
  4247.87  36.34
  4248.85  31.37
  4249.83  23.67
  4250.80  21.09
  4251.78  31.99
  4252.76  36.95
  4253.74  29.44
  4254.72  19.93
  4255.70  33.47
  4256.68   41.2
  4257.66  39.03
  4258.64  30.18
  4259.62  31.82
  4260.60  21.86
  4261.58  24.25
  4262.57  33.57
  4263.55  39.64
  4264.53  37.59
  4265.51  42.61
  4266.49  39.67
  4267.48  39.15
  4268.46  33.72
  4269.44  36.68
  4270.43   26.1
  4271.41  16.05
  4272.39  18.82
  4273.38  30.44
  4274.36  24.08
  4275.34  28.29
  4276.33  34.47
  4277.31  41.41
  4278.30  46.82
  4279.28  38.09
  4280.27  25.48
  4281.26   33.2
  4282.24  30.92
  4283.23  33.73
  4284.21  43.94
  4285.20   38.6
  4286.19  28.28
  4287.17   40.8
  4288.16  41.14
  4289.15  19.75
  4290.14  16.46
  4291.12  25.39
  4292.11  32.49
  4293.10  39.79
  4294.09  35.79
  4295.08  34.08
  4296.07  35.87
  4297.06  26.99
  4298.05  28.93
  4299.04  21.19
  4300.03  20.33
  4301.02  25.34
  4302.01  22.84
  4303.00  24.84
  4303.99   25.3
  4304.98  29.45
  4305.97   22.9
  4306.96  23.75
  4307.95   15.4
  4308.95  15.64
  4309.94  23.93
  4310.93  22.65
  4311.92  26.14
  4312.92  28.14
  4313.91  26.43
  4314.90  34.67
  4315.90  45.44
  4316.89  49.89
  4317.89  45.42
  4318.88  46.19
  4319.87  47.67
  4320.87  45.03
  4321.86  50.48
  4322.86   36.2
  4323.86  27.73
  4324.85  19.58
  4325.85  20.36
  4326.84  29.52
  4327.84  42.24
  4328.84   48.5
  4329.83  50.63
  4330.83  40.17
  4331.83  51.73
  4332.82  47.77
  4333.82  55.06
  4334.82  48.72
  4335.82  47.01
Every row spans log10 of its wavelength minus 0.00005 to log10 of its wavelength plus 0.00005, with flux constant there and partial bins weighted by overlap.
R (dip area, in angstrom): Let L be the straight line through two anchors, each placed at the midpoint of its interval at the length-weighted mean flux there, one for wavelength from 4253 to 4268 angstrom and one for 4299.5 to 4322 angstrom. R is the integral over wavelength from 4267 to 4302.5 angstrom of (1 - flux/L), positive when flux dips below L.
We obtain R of 1.5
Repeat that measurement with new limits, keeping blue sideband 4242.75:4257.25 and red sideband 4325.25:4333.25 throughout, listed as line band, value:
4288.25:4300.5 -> 3.01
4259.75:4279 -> 1.66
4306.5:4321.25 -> 2.50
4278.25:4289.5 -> 0.62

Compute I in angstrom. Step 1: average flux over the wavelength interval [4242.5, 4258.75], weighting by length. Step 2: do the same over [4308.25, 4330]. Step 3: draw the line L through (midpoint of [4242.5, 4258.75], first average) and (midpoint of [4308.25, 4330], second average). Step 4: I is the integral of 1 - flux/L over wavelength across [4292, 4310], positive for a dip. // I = 4.3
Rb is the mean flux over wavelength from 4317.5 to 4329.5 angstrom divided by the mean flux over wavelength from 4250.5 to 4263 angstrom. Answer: 1.26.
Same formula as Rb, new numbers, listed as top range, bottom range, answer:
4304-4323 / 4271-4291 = 1.05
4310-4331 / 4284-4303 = 1.23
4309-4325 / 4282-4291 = 1.10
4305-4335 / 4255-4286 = 1.08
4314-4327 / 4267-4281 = 1.22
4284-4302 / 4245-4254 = 0.92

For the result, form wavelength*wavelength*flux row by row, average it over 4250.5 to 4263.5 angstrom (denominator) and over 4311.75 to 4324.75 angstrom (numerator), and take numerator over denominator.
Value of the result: 1.3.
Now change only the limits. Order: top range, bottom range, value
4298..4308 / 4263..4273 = 0.73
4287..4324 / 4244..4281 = 0.97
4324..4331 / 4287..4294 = 1.17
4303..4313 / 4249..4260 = 0.77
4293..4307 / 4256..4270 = 0.80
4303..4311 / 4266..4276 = 0.78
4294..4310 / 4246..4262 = 0.82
